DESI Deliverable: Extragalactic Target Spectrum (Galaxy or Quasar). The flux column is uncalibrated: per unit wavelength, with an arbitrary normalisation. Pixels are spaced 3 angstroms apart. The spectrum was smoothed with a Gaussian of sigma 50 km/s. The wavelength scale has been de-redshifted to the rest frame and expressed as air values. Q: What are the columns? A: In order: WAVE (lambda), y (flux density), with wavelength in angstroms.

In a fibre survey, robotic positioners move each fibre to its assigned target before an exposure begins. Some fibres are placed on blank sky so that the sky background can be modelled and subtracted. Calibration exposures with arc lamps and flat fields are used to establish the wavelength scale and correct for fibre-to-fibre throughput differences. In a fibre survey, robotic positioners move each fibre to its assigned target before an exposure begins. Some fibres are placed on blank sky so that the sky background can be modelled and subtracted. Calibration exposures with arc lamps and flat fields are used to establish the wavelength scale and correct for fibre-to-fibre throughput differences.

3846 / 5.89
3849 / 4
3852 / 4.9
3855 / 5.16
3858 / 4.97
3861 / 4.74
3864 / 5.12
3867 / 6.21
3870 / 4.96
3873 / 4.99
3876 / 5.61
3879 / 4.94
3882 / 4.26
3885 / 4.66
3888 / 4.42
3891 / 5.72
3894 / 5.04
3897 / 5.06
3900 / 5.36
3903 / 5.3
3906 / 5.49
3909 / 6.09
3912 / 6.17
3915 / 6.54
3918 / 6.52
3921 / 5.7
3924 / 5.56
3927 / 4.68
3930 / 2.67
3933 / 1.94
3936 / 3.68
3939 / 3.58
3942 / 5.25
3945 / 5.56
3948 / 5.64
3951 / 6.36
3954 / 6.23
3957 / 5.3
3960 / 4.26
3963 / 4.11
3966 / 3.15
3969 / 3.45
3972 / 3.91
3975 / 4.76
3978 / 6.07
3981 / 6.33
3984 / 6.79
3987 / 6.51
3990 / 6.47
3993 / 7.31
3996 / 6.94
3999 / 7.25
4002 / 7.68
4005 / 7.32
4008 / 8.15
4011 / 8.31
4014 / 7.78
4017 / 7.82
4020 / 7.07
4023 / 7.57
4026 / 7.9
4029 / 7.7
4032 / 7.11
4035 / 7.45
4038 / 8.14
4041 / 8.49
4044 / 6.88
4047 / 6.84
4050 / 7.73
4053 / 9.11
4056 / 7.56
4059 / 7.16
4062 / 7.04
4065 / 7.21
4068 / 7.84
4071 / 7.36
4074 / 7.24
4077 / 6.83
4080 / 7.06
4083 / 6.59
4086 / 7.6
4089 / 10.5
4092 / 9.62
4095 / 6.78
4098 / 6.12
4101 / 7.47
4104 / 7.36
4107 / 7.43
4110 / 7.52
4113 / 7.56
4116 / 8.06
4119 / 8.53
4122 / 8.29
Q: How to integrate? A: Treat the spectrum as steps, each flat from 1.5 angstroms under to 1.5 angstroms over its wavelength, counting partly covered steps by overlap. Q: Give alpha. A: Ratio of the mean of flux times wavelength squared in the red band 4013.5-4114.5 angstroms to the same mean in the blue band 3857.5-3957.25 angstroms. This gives 1.6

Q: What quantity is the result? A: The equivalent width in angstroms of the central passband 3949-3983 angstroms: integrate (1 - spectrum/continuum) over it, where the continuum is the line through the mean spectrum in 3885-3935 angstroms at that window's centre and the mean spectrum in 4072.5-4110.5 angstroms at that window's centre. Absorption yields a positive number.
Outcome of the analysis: 5.32 angstroms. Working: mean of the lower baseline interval 5.11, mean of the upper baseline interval 7.55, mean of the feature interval 4.94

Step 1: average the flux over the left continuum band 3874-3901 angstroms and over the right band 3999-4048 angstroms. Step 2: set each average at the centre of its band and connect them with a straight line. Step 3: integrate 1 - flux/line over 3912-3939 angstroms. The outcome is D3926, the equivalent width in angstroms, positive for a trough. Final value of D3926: 4.76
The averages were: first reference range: 5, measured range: 4.69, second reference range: 7.63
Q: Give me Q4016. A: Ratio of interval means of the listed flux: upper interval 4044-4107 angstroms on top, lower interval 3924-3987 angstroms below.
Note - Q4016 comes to 1.59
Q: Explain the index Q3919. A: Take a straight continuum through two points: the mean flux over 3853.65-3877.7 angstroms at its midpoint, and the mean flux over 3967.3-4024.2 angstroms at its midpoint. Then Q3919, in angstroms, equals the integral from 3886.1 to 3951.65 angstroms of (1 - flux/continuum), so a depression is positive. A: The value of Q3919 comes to 8.1 angstroms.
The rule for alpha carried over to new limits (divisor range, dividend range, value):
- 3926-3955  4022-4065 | 1.77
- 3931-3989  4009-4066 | 1.62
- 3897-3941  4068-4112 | 1.66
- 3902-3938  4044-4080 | 1.59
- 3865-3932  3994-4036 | 1.53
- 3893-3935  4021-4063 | 1.58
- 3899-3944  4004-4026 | 1.63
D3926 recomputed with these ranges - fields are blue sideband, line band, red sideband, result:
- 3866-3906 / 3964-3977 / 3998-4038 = 5.5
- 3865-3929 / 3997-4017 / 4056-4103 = -3.2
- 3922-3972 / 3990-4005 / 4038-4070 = -3.2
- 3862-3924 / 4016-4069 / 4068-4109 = -4.1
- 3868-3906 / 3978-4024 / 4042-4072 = -3.8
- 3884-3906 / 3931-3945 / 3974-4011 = 5.0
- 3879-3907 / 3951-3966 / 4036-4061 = 3.0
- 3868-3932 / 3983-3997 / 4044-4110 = -0.9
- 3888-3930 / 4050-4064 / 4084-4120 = -0.8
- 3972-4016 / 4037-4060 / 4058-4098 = -1.3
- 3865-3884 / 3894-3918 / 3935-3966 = -3.2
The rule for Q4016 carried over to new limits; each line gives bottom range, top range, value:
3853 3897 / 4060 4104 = 1.49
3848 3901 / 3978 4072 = 1.48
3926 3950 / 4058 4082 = 1.73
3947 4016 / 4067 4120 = 1.25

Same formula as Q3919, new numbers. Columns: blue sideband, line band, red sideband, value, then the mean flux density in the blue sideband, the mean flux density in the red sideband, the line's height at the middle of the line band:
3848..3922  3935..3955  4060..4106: 2.6 angstroms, 5.28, 7.5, 5.96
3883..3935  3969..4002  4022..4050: 2.2 angstroms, 5.09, 7.57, 6.59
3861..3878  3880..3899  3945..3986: 1.4 angstroms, 5.31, 5.14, 5.27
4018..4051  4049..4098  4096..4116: -1.7 angstroms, 7.54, 7.29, 7.4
